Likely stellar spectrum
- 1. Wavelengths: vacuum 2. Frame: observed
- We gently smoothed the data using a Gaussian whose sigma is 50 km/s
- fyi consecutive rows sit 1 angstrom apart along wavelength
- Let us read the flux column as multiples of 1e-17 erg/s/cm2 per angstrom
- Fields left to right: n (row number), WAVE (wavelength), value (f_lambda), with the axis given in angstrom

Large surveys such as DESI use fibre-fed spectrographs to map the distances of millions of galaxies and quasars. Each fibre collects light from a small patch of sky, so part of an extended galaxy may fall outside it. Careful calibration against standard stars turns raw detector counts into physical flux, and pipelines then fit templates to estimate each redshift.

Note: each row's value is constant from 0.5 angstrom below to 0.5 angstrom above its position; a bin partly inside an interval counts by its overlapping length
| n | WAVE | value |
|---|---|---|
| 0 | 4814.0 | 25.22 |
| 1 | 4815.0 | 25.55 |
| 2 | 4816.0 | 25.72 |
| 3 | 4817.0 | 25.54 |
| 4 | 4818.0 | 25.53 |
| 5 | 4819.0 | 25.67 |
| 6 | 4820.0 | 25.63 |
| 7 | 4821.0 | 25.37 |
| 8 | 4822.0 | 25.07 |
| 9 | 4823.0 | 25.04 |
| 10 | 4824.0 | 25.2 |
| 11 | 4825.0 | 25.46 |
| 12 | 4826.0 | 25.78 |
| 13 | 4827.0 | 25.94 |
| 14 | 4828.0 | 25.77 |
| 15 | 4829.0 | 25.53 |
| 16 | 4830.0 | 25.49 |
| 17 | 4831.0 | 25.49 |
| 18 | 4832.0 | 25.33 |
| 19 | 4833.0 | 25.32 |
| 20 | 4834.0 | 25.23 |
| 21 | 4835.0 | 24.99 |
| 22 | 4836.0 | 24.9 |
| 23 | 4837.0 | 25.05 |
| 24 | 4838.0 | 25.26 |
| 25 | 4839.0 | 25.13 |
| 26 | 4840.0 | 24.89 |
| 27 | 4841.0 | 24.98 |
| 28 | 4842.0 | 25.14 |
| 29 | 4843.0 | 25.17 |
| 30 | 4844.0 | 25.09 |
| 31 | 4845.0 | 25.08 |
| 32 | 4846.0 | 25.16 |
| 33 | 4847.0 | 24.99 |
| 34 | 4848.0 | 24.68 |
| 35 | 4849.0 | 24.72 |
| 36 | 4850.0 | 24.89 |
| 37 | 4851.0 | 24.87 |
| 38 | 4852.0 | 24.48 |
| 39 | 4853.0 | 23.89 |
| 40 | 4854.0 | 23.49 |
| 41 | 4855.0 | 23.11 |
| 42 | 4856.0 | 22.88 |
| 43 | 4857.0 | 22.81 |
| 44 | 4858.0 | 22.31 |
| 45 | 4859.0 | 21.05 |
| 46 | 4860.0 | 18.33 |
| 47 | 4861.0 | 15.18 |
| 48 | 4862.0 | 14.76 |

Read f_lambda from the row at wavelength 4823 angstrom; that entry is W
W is 25.04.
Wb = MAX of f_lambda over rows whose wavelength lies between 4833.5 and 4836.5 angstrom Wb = 25.23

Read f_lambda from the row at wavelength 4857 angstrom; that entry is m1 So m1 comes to 22.81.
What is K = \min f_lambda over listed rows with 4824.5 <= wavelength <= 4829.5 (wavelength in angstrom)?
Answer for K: 25.46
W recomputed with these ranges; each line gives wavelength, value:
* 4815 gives 25.55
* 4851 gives 24.87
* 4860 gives 18.33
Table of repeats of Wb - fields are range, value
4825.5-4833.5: 25.94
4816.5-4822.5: 25.67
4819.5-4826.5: 25.78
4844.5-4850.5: 25.16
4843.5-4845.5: 25.09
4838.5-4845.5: 25.17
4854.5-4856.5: 23.11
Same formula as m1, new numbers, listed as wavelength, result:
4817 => 25.54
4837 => 25.05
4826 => 25.78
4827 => 25.94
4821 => 25.37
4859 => 21.05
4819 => 25.67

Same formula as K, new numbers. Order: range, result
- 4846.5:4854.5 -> 23.49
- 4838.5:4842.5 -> 24.89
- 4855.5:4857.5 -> 22.81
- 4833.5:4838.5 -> 24.9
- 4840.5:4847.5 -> 24.98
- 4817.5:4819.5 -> 25.53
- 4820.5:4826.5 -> 25.04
